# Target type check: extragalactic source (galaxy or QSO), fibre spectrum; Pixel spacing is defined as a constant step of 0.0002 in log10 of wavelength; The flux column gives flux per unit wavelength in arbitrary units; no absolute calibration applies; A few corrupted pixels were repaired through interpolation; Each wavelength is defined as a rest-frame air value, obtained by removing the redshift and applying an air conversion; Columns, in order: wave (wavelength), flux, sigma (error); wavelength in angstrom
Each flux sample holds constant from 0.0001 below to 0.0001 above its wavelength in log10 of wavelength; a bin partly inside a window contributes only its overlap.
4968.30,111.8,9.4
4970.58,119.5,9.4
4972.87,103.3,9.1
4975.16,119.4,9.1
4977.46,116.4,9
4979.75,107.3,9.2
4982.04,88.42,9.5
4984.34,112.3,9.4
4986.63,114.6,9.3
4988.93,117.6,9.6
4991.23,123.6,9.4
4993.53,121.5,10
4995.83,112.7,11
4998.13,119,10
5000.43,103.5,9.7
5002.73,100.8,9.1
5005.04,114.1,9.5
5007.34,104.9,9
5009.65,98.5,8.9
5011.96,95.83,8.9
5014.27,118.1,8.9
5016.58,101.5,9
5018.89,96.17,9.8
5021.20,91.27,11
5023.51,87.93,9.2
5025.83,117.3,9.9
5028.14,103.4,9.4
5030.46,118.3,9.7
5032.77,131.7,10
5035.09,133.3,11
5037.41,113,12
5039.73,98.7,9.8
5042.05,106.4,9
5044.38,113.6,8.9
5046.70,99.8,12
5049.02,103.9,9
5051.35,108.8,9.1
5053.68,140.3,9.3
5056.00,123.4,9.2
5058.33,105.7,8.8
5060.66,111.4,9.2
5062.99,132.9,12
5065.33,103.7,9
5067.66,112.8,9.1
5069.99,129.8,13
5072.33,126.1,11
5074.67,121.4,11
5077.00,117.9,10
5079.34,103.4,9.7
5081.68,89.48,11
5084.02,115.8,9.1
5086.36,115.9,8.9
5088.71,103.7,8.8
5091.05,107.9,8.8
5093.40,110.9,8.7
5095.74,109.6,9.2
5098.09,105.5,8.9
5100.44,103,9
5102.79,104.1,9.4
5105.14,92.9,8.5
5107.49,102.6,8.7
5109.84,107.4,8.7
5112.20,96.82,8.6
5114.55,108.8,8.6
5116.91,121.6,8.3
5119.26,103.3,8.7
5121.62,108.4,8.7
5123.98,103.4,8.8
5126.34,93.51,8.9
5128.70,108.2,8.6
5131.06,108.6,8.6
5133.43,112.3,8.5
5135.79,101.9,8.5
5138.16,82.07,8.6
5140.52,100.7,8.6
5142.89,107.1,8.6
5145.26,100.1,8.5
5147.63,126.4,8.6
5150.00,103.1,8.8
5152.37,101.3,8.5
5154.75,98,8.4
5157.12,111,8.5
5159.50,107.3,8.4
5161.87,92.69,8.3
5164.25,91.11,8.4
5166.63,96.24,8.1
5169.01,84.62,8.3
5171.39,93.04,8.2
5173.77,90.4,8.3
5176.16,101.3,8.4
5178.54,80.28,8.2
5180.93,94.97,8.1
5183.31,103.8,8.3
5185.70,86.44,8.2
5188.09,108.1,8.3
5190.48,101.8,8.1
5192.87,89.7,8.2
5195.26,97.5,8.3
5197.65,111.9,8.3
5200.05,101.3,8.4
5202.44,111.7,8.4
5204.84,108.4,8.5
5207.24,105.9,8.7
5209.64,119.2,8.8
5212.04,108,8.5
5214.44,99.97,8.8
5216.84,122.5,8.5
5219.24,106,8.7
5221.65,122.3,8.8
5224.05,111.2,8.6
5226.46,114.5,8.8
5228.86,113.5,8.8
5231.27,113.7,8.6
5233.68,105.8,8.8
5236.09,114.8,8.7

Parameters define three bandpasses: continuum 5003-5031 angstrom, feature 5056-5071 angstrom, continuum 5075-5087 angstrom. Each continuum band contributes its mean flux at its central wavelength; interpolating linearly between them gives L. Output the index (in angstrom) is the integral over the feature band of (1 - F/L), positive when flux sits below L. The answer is -1.2 angstrom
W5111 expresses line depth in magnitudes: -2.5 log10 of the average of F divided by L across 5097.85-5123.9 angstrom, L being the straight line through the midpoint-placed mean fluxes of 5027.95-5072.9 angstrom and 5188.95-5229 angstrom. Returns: 0.082 mag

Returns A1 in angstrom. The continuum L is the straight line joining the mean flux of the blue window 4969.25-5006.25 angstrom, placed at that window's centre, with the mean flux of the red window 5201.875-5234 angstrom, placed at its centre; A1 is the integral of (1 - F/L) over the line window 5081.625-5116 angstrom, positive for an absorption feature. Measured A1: 1.96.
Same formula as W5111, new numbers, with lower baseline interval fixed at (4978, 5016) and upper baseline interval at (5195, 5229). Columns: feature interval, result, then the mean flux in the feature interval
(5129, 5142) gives 0.09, 102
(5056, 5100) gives -0.03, 113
